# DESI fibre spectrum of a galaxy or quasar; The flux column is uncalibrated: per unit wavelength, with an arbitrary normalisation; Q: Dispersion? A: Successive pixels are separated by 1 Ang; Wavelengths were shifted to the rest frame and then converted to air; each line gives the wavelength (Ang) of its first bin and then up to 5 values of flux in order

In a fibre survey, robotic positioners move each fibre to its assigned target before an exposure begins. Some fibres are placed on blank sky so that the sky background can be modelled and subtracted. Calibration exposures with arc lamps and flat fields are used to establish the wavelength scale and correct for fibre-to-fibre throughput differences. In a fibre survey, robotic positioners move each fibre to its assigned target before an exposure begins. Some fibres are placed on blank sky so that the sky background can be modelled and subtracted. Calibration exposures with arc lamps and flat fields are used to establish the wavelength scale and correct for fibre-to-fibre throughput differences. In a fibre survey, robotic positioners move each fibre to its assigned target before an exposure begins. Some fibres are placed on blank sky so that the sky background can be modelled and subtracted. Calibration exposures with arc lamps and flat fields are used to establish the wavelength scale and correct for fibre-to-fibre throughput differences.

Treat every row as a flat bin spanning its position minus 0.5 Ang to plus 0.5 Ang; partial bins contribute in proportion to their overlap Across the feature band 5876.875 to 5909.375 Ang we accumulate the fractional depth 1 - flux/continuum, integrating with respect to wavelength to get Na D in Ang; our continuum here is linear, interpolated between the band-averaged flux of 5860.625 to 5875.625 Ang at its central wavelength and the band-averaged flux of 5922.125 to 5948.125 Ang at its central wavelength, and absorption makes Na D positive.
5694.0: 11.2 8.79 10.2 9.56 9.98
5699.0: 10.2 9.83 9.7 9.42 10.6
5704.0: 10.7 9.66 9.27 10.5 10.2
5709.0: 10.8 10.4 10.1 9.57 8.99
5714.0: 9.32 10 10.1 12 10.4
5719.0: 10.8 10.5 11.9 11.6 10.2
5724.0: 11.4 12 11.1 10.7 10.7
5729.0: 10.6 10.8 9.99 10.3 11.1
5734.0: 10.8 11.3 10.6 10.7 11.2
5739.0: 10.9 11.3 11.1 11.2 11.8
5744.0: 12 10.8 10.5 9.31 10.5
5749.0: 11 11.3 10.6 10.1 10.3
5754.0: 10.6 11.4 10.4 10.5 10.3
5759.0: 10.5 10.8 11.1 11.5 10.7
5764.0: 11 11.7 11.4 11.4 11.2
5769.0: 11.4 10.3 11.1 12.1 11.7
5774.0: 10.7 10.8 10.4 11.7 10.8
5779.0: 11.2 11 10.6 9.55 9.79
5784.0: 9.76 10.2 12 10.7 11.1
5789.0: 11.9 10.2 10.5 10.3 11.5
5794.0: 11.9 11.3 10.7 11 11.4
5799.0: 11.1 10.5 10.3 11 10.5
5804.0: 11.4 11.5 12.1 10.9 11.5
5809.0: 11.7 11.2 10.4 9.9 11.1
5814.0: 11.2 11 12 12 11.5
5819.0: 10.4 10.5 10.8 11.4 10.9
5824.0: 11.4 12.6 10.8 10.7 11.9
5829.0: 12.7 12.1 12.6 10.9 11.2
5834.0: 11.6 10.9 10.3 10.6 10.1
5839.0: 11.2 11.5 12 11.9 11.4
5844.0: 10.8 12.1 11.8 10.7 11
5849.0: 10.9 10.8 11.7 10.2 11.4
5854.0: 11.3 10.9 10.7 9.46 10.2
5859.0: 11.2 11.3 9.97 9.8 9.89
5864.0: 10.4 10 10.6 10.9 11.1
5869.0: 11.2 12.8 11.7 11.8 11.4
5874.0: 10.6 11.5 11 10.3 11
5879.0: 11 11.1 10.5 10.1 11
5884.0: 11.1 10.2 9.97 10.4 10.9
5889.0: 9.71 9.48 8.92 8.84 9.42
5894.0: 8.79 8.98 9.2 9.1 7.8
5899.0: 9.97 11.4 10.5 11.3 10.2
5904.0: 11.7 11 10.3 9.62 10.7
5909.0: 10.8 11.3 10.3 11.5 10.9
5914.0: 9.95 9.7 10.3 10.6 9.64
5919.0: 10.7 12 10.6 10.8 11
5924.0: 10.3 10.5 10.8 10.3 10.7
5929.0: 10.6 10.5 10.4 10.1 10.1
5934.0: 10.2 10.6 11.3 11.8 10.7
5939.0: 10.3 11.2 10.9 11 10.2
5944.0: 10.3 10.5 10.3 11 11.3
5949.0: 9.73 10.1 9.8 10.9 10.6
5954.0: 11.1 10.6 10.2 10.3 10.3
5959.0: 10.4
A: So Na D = 2.0 Ang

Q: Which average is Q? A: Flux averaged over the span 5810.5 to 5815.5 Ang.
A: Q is 10.7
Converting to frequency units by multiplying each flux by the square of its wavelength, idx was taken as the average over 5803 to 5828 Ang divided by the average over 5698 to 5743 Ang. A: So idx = 1.10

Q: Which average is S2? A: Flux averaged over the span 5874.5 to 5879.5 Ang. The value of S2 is 11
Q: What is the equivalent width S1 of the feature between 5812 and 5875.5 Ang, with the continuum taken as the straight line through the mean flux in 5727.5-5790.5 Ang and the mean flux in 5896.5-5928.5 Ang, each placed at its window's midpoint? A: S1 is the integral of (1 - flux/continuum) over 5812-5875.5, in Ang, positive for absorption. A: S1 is -2.7 Ang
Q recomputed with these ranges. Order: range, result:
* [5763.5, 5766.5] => 11.4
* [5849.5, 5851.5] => 11.2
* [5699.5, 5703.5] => 9.89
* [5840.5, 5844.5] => 11.5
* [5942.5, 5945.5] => 10.3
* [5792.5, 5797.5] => 11.3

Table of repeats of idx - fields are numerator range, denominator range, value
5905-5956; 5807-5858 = 0.98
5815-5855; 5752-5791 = 1.06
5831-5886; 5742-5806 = 1.03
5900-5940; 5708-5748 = 1.06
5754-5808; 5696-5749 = 1.06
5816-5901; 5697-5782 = 1.05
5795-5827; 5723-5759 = 1.05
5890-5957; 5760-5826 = 0.98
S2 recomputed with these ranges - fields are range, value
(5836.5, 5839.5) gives 10.6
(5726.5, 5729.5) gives 10.7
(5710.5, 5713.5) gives 9.55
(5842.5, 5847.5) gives 11.4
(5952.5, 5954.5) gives 10.8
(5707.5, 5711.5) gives 10.4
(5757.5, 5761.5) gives 10.7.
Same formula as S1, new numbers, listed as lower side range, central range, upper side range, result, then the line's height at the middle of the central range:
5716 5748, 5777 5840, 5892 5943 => -2.0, 10.7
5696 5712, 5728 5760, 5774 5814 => -1.0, 10.4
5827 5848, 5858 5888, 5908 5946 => 0.7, 11.1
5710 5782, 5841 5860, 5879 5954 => -0.9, 10.6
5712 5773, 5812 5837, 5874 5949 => -1.5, 10.7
